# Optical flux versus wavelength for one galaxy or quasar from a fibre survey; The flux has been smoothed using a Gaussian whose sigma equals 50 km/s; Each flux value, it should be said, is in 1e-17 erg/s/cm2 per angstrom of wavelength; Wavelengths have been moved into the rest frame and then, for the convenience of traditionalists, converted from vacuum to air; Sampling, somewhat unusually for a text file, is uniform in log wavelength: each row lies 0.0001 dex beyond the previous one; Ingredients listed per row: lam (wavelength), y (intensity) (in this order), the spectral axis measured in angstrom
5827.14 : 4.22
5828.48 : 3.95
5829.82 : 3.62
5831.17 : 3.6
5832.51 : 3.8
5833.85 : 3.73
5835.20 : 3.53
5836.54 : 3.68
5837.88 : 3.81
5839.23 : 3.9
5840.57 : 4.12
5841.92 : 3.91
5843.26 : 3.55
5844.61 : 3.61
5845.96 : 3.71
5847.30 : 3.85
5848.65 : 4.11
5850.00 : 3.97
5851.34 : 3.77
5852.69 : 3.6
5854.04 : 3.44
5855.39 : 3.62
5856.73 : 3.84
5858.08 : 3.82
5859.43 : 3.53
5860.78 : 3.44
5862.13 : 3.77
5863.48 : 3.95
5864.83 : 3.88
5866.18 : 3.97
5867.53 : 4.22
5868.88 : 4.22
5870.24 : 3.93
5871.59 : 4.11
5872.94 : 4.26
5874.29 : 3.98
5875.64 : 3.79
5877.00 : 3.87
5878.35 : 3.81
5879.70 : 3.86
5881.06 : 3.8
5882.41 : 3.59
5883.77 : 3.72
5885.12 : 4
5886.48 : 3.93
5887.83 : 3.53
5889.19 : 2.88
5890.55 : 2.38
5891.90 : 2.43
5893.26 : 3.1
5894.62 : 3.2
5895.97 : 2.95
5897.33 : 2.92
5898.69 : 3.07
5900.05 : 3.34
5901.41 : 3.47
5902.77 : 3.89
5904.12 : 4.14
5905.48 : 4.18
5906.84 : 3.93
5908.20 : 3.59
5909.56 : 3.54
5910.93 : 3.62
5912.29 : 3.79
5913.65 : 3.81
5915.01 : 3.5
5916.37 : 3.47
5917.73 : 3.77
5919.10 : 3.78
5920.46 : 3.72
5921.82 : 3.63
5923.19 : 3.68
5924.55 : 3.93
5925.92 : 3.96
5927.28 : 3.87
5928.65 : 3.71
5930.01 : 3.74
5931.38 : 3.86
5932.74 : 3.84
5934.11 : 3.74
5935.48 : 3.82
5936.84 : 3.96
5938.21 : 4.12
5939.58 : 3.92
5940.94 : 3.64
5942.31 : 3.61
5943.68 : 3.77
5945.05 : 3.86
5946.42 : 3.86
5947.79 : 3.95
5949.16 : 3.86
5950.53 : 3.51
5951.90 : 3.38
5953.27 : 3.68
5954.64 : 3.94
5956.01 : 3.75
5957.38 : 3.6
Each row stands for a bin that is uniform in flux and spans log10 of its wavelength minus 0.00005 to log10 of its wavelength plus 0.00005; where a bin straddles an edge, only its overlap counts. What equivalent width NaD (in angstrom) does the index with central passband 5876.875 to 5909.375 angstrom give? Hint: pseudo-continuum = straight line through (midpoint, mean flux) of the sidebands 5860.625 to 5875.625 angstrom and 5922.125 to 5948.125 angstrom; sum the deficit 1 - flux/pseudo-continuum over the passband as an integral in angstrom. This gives 3.7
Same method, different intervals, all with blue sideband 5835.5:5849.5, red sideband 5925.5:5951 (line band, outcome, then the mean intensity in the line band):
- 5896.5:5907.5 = 0.6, 3.61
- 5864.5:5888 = -0.6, 3.92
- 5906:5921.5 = 0.5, 3.69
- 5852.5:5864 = 0.5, 3.67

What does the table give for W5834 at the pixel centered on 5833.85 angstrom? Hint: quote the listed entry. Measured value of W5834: 3.73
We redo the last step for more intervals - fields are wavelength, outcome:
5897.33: 2.92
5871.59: 4.11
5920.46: 3.72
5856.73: 3.84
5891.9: 2.43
